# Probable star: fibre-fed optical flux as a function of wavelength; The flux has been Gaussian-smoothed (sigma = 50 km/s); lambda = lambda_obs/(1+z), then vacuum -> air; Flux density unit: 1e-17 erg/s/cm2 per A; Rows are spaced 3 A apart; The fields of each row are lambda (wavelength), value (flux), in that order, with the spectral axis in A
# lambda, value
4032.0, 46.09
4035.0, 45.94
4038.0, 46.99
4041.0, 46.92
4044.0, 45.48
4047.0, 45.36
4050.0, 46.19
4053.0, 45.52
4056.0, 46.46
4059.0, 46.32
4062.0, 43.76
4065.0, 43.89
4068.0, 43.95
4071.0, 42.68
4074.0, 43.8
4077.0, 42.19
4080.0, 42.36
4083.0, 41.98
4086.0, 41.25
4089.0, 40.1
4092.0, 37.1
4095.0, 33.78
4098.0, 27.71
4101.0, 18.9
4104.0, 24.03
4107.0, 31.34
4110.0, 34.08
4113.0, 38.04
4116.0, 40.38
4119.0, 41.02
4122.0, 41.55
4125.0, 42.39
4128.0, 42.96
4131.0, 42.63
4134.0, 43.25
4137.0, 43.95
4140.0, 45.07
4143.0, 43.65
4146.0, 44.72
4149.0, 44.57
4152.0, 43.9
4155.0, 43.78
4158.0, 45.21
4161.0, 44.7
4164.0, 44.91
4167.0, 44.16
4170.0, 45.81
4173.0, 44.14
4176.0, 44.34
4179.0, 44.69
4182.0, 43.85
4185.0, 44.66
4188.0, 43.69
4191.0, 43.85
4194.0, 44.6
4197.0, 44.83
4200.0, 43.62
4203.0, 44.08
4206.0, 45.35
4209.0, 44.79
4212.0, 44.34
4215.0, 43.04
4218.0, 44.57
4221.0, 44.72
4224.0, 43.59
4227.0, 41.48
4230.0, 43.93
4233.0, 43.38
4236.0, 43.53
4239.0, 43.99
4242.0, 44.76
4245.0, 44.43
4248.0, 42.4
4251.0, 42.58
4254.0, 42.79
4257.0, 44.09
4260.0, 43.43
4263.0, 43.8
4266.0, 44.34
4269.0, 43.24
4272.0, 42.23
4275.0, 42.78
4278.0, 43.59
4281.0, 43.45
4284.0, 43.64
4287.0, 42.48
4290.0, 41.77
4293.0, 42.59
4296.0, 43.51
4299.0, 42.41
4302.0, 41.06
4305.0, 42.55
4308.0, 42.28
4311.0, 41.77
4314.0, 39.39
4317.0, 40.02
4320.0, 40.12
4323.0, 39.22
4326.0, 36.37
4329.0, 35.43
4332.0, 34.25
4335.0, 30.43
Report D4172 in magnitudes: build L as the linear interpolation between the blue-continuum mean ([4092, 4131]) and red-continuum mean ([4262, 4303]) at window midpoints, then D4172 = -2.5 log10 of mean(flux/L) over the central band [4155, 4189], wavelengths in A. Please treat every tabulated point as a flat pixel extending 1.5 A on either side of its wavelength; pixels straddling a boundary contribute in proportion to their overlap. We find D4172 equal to -0.18 mag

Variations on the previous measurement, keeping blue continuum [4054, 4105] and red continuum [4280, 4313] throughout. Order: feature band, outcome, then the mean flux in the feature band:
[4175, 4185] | -0.10 mag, 44.3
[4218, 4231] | -0.06 mag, 43.5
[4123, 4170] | -0.10 mag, 44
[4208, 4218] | -0.08 mag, 44.1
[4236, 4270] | -0.05 mag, 43.6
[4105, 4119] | 0.10 mag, 36.1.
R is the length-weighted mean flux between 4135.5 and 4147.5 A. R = 44.3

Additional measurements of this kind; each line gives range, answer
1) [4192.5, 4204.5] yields 44.3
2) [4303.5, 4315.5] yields 41.5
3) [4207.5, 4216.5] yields 44.1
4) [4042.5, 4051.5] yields 45.7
